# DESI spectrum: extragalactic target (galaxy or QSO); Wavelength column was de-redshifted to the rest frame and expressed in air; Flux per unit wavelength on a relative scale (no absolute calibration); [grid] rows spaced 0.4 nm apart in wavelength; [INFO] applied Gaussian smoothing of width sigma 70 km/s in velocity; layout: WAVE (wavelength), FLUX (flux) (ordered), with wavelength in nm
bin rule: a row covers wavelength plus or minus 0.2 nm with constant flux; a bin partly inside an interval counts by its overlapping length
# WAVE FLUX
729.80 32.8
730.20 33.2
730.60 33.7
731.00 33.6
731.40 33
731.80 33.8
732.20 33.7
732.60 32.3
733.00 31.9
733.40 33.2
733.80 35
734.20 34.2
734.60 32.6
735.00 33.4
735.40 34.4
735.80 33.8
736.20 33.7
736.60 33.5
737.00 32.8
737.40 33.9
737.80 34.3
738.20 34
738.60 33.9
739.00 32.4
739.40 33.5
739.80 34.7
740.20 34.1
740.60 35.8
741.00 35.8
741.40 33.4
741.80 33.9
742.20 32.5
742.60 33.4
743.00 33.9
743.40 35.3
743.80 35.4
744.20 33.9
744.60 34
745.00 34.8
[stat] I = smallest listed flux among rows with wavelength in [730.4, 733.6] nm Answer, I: 31.9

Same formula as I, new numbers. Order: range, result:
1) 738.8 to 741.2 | 32.4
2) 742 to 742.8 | 32.5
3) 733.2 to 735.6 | 32.6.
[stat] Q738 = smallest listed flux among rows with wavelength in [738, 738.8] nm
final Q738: 33.9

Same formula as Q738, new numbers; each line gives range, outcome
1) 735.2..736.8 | 33.5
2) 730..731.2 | 33.2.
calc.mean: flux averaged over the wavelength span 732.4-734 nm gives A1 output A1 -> 33.1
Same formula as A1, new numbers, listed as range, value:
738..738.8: 34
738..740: 33.7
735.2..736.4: 34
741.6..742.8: 33.3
